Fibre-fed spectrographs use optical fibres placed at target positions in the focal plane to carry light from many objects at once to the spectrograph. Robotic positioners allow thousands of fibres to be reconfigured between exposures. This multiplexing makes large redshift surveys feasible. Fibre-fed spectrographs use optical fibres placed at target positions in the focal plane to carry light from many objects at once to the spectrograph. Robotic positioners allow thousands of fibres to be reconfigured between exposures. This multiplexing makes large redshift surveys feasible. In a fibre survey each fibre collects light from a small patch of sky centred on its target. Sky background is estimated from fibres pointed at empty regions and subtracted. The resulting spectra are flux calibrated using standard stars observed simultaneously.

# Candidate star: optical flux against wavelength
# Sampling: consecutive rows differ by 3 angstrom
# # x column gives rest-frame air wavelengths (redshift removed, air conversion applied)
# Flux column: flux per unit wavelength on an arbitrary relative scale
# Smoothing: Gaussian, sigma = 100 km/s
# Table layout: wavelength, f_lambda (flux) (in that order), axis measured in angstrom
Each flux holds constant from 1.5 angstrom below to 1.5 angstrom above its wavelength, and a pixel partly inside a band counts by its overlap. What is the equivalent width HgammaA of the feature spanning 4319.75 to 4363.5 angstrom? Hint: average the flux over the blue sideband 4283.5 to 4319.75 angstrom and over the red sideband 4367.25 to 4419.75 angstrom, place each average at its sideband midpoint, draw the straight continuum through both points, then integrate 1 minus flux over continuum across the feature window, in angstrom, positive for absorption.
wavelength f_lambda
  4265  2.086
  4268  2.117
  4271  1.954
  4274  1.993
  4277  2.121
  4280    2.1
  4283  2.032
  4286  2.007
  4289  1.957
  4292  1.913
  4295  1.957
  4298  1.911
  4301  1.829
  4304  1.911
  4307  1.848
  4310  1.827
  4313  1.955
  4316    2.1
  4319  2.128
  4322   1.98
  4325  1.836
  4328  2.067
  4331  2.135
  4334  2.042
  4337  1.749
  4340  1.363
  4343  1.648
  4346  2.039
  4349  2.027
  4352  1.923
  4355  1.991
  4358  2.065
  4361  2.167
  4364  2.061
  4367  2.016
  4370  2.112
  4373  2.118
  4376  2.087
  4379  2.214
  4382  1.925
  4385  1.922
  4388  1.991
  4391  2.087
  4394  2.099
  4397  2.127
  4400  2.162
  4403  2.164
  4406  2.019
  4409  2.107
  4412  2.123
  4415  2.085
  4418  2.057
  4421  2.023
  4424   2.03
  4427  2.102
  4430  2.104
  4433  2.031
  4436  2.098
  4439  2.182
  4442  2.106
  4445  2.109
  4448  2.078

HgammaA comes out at 1.4 angstrom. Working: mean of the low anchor 1.94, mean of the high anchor 2.08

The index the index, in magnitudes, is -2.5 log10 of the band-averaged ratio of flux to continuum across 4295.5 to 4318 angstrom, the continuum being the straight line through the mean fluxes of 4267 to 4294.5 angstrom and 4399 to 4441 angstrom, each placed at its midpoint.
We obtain 0.06 mag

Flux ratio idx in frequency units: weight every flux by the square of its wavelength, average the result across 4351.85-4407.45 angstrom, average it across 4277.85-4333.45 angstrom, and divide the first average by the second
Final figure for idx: 1.1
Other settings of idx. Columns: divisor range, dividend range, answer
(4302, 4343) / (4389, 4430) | 1.14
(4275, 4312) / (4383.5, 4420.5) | 1.12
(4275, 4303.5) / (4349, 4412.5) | 1.09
